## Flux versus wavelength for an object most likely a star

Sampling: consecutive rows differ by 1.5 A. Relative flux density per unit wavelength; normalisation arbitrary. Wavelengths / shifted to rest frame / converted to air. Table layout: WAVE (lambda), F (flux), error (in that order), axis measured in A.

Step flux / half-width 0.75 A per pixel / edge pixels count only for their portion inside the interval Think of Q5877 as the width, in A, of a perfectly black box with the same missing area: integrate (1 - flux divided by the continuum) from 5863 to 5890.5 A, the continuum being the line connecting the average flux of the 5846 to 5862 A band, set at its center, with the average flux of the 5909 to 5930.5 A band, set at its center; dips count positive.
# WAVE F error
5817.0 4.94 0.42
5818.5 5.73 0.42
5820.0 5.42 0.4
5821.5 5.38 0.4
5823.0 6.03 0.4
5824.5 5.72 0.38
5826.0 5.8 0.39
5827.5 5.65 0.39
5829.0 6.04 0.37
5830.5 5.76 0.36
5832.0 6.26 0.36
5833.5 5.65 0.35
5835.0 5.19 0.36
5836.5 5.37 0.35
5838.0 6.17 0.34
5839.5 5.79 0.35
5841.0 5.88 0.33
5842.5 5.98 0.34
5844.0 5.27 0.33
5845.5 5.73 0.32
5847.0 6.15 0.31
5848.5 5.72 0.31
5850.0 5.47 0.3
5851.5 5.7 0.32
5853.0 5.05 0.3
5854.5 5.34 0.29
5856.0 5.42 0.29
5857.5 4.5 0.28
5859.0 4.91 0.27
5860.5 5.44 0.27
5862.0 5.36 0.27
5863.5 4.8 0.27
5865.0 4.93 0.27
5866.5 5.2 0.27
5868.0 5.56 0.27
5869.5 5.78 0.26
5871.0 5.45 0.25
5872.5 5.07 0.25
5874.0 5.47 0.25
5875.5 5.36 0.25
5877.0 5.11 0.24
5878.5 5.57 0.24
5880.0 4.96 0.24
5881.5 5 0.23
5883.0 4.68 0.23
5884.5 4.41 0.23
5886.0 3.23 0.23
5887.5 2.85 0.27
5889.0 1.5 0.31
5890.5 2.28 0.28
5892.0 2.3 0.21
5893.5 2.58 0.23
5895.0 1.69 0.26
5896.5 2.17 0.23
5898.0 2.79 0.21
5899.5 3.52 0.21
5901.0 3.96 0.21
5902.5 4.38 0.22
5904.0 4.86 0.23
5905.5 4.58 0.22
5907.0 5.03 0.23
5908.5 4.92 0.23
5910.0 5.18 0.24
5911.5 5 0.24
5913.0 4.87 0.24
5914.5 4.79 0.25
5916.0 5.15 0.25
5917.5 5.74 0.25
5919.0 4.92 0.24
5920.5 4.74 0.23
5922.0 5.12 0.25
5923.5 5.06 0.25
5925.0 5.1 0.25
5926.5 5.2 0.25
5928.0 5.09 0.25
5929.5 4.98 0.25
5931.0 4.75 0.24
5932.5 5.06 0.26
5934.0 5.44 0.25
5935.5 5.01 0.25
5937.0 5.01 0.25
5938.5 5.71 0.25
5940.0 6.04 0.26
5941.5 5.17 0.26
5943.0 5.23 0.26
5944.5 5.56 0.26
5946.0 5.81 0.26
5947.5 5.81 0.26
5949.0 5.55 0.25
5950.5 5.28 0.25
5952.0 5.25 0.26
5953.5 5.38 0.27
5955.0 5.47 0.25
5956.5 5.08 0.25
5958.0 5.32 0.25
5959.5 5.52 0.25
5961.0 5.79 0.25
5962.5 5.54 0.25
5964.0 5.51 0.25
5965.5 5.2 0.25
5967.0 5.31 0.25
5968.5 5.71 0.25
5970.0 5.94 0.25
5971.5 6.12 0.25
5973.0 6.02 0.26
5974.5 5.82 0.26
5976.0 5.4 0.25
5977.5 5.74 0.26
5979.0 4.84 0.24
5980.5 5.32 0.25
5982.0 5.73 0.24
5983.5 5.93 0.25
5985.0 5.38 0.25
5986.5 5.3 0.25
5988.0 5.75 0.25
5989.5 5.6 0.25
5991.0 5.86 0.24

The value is 3.2 A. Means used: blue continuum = 5.38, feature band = 4.65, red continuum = 5.06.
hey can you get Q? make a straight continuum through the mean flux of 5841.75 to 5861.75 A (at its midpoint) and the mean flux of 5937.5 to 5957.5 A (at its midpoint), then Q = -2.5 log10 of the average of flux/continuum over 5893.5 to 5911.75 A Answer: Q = 0.36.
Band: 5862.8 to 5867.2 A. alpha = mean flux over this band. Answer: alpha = 4.98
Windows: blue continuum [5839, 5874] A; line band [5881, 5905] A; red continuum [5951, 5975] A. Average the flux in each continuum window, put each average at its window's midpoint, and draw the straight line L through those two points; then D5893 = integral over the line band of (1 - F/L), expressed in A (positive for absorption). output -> 9.7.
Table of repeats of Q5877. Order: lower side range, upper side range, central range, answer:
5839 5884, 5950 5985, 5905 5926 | 1.6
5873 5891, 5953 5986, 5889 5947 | 3.0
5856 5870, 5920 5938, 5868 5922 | 8.5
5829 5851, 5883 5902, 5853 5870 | -2.4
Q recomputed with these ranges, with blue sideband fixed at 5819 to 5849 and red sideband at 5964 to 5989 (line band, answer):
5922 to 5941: 0.09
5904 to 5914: 0.15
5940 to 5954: 0.03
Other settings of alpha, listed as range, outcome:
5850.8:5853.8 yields 5.37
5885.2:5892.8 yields 2.45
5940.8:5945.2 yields 5.32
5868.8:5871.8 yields 5.6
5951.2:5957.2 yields 5.3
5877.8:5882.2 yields 5.17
